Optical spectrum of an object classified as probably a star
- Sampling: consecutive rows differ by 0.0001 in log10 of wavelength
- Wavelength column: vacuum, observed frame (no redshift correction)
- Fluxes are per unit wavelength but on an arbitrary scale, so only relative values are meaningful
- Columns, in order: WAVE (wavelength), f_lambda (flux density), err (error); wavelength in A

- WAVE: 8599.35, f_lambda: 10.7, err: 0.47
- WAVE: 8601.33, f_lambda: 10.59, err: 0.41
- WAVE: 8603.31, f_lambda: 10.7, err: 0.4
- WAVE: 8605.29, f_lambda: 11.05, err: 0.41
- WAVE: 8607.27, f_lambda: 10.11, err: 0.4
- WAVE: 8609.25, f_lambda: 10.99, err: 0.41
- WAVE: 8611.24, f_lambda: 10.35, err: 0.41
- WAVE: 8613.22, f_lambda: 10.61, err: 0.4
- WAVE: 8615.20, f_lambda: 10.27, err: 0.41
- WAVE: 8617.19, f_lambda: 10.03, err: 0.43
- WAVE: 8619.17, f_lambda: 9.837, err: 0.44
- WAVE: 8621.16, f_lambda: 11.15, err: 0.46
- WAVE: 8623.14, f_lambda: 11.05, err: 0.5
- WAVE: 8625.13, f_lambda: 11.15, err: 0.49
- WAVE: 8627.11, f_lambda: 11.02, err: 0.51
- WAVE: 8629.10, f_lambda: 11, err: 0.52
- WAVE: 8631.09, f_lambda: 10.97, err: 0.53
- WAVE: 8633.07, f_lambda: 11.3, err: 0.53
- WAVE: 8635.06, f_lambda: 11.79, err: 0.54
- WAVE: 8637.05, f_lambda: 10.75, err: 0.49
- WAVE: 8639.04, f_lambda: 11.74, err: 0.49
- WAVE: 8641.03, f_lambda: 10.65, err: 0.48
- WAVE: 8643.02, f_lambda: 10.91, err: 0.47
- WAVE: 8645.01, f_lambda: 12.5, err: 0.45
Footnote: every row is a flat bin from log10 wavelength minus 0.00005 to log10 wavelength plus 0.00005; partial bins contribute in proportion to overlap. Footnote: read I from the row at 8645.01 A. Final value 12.5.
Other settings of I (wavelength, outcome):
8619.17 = 9.837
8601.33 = 10.59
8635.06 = 11.79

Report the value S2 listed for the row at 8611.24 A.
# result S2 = 10.35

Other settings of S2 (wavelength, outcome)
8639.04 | 11.74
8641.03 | 10.65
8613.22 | 10.61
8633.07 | 11.3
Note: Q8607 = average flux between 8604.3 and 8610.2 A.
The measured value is 10.7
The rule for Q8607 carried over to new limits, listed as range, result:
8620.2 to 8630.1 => 11.1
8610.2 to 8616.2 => 10.4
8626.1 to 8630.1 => 11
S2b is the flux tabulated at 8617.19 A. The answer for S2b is 10.03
